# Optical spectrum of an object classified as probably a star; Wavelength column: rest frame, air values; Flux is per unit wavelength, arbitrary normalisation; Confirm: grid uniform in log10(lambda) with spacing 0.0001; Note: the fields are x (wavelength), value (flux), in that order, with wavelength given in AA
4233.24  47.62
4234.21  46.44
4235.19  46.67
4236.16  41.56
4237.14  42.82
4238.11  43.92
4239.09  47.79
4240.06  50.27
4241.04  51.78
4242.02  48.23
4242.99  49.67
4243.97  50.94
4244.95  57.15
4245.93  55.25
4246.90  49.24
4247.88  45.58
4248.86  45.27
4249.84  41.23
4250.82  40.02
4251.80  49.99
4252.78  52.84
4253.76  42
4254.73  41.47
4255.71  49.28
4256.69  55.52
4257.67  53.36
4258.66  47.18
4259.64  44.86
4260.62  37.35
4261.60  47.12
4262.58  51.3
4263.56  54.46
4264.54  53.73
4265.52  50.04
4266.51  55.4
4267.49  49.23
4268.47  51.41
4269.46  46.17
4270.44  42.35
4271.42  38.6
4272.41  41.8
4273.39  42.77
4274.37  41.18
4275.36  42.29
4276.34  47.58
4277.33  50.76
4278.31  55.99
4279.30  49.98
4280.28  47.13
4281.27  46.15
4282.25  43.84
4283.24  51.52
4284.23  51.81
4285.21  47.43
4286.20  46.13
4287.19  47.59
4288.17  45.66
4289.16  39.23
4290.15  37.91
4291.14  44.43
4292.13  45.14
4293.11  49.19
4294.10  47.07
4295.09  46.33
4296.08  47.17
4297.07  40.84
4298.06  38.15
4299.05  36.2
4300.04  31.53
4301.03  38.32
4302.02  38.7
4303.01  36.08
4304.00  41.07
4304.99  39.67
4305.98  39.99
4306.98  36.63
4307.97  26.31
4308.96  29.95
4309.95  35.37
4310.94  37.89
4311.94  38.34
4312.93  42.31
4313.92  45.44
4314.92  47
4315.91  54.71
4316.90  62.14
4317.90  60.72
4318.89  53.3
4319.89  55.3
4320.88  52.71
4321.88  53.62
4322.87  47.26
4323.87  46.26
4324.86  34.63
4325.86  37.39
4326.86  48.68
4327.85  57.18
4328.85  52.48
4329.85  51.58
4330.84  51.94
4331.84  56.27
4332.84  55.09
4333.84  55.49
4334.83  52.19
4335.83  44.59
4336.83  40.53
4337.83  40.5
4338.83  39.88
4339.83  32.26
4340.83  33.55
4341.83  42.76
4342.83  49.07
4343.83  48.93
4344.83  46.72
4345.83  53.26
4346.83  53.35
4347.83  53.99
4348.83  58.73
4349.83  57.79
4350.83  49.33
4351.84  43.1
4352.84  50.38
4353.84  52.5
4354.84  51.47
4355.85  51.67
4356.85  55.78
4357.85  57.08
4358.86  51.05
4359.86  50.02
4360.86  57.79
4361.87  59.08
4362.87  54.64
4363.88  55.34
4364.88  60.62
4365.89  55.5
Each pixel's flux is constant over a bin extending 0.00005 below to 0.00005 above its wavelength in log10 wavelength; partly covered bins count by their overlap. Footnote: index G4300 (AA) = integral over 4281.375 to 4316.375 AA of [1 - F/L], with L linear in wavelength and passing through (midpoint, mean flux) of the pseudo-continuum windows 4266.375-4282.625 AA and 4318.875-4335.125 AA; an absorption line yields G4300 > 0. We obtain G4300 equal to 4.7 AA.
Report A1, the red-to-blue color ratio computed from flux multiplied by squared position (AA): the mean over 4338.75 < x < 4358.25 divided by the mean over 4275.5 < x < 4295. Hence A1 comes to 1.1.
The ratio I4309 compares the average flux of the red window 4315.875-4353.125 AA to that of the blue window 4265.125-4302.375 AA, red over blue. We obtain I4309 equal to 1.1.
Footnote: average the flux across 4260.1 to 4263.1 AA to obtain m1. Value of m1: 45.4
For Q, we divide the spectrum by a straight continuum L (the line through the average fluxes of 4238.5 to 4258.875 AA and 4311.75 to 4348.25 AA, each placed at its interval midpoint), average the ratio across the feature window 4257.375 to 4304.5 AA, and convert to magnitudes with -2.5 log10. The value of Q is 0.08 mag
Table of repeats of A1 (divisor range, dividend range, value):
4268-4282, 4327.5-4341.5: 1.06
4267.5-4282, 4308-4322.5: 1.04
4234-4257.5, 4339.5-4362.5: 1.11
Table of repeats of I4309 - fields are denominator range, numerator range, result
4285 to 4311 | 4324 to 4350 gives 1.19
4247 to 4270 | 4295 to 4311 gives 0.78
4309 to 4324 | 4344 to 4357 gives 1.08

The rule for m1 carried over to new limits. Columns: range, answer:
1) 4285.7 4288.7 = 46.4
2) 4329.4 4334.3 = 54.1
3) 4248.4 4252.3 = 44.1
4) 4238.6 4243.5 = 49.6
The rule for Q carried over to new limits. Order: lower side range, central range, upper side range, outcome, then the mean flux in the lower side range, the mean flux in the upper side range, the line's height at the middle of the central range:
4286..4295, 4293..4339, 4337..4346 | -0.03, 44.7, 42.5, 43.6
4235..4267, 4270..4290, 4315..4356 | 0.07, 48.3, 49.5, 48.7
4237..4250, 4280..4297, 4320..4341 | 0.05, 48.9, 47.2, 48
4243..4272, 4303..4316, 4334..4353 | 0.21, 48.2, 47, 47.5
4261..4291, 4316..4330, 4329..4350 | -0.06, 47.1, 48.4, 48.1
